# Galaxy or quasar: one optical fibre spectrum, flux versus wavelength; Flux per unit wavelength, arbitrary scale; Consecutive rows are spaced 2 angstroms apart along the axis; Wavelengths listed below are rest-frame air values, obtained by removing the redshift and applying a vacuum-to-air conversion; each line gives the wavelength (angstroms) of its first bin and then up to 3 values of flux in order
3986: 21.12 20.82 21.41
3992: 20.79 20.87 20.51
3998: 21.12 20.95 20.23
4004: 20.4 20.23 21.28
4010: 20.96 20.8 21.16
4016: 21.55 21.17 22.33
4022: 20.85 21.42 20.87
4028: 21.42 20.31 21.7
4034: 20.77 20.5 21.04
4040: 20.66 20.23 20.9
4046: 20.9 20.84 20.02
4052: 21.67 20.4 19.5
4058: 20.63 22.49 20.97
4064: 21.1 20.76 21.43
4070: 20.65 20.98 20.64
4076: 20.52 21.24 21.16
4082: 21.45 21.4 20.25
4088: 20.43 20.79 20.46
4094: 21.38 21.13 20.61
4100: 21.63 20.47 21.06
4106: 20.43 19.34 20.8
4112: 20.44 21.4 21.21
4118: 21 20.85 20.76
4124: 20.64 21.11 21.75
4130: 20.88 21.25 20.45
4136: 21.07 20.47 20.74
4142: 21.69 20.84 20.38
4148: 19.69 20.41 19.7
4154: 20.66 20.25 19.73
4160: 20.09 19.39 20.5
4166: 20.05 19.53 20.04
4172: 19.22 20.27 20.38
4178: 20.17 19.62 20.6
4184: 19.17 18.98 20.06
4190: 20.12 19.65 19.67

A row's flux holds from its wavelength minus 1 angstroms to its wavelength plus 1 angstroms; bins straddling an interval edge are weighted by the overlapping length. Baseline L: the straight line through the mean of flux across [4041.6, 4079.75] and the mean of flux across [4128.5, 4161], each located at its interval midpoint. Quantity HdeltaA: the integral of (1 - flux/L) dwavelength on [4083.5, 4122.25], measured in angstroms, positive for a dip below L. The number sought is -0.17 angstroms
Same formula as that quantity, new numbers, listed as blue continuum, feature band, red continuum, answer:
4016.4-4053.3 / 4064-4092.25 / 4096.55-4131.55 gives 0.0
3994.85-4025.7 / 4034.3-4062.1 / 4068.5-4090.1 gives 0.2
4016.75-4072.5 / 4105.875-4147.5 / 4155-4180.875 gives -1.1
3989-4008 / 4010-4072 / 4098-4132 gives -0.5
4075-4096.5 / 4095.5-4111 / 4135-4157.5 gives 0.1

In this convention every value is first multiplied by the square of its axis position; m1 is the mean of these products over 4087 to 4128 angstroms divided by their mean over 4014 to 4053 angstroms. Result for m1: 1.03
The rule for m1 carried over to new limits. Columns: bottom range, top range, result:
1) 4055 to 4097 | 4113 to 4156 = 1.02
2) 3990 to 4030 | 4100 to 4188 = 1.04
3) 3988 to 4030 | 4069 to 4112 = 1.03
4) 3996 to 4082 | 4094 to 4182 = 1.03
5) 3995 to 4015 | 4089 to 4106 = 1.05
